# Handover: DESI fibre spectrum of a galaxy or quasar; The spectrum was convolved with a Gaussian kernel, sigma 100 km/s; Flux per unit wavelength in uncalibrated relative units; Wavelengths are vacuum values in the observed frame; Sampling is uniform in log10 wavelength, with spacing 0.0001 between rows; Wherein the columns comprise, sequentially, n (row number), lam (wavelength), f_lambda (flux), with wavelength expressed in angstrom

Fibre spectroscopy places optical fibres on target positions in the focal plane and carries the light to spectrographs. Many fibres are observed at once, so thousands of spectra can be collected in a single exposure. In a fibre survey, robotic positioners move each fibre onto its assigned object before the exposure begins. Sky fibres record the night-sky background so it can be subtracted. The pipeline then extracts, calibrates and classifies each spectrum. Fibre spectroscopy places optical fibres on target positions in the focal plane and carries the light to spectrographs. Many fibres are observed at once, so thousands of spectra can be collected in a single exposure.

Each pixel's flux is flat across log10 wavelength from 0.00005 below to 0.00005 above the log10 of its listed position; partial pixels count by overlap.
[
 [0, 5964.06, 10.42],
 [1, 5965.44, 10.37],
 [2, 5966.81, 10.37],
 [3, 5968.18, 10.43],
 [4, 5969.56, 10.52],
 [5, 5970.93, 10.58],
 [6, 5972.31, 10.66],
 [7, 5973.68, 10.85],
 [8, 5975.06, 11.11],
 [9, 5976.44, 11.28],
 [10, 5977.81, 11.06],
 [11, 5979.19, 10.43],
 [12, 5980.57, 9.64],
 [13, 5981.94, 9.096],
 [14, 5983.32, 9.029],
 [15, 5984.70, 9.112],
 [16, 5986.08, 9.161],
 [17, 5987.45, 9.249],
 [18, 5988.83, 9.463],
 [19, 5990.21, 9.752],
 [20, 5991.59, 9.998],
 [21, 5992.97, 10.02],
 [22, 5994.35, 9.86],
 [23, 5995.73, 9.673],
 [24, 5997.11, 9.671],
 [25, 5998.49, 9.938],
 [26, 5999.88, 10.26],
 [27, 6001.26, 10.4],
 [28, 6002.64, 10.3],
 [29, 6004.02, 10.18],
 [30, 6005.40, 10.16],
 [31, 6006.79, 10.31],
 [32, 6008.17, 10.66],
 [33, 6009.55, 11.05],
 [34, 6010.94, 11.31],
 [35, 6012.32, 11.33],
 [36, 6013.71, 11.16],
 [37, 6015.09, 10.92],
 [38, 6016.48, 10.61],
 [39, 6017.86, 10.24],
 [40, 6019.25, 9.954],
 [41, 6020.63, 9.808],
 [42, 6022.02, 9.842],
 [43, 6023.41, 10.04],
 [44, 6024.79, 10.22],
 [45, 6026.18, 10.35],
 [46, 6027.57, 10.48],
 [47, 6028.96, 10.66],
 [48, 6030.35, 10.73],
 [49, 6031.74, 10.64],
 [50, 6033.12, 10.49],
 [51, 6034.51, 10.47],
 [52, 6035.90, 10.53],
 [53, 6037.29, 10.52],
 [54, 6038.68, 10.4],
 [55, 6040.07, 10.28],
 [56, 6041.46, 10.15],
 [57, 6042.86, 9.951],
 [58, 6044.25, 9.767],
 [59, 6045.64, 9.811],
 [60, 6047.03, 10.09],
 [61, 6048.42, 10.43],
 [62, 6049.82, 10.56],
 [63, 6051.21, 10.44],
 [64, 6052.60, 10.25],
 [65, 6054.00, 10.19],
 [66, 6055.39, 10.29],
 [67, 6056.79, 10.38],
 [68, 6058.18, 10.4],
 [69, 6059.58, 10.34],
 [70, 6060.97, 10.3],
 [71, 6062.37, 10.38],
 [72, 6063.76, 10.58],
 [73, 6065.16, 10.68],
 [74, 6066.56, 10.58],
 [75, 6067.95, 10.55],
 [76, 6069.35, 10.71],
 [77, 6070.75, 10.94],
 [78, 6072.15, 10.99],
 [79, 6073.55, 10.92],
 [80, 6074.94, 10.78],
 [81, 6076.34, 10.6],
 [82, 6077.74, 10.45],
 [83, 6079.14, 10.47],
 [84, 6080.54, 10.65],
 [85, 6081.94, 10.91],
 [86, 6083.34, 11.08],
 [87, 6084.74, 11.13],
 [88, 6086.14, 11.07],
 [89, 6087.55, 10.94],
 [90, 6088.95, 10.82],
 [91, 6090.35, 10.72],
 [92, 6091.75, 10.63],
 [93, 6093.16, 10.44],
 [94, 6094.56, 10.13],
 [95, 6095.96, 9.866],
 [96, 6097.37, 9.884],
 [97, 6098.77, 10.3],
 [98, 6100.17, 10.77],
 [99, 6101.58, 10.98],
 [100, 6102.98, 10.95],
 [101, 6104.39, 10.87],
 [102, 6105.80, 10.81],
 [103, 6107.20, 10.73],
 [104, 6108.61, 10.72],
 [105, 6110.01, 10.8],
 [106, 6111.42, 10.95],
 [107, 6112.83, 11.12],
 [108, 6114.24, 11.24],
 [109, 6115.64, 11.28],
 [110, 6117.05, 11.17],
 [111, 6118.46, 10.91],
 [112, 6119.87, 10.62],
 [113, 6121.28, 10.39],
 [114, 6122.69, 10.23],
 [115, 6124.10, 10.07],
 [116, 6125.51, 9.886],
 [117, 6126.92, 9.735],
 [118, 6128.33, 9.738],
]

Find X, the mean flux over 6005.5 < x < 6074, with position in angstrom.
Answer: 10.5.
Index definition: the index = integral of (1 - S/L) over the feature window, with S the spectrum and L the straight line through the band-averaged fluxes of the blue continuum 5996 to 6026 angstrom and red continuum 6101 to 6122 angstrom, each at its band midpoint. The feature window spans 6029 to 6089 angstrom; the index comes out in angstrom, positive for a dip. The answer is 0.6 angstrom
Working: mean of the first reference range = 10.4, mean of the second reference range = 10.9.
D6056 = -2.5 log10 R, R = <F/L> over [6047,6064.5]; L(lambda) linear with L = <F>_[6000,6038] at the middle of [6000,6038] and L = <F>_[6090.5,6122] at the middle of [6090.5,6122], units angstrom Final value 0.02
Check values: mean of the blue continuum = 10.5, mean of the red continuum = 10.7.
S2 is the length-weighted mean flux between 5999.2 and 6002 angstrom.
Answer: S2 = 10.3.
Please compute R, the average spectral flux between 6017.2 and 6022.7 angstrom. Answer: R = 9.96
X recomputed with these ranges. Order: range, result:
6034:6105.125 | 10.5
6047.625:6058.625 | 10.4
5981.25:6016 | 10.1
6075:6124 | 10.7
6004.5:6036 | 10.5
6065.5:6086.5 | 10.8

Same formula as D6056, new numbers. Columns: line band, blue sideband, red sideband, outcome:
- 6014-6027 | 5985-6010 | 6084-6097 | -0.01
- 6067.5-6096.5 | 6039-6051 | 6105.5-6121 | -0.01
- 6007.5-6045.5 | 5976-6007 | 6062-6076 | -0.02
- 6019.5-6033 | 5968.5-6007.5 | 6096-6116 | 0.00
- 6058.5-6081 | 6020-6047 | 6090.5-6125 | -0.02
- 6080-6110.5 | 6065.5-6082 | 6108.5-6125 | 0.01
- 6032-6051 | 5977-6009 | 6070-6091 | 0.01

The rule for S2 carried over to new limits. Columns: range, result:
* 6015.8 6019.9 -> 10.3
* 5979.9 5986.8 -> 9.22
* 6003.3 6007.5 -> 10.2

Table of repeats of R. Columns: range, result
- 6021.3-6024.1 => 9.93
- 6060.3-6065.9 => 10.5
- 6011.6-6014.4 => 11.3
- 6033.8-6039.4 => 10.5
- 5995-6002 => 9.99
